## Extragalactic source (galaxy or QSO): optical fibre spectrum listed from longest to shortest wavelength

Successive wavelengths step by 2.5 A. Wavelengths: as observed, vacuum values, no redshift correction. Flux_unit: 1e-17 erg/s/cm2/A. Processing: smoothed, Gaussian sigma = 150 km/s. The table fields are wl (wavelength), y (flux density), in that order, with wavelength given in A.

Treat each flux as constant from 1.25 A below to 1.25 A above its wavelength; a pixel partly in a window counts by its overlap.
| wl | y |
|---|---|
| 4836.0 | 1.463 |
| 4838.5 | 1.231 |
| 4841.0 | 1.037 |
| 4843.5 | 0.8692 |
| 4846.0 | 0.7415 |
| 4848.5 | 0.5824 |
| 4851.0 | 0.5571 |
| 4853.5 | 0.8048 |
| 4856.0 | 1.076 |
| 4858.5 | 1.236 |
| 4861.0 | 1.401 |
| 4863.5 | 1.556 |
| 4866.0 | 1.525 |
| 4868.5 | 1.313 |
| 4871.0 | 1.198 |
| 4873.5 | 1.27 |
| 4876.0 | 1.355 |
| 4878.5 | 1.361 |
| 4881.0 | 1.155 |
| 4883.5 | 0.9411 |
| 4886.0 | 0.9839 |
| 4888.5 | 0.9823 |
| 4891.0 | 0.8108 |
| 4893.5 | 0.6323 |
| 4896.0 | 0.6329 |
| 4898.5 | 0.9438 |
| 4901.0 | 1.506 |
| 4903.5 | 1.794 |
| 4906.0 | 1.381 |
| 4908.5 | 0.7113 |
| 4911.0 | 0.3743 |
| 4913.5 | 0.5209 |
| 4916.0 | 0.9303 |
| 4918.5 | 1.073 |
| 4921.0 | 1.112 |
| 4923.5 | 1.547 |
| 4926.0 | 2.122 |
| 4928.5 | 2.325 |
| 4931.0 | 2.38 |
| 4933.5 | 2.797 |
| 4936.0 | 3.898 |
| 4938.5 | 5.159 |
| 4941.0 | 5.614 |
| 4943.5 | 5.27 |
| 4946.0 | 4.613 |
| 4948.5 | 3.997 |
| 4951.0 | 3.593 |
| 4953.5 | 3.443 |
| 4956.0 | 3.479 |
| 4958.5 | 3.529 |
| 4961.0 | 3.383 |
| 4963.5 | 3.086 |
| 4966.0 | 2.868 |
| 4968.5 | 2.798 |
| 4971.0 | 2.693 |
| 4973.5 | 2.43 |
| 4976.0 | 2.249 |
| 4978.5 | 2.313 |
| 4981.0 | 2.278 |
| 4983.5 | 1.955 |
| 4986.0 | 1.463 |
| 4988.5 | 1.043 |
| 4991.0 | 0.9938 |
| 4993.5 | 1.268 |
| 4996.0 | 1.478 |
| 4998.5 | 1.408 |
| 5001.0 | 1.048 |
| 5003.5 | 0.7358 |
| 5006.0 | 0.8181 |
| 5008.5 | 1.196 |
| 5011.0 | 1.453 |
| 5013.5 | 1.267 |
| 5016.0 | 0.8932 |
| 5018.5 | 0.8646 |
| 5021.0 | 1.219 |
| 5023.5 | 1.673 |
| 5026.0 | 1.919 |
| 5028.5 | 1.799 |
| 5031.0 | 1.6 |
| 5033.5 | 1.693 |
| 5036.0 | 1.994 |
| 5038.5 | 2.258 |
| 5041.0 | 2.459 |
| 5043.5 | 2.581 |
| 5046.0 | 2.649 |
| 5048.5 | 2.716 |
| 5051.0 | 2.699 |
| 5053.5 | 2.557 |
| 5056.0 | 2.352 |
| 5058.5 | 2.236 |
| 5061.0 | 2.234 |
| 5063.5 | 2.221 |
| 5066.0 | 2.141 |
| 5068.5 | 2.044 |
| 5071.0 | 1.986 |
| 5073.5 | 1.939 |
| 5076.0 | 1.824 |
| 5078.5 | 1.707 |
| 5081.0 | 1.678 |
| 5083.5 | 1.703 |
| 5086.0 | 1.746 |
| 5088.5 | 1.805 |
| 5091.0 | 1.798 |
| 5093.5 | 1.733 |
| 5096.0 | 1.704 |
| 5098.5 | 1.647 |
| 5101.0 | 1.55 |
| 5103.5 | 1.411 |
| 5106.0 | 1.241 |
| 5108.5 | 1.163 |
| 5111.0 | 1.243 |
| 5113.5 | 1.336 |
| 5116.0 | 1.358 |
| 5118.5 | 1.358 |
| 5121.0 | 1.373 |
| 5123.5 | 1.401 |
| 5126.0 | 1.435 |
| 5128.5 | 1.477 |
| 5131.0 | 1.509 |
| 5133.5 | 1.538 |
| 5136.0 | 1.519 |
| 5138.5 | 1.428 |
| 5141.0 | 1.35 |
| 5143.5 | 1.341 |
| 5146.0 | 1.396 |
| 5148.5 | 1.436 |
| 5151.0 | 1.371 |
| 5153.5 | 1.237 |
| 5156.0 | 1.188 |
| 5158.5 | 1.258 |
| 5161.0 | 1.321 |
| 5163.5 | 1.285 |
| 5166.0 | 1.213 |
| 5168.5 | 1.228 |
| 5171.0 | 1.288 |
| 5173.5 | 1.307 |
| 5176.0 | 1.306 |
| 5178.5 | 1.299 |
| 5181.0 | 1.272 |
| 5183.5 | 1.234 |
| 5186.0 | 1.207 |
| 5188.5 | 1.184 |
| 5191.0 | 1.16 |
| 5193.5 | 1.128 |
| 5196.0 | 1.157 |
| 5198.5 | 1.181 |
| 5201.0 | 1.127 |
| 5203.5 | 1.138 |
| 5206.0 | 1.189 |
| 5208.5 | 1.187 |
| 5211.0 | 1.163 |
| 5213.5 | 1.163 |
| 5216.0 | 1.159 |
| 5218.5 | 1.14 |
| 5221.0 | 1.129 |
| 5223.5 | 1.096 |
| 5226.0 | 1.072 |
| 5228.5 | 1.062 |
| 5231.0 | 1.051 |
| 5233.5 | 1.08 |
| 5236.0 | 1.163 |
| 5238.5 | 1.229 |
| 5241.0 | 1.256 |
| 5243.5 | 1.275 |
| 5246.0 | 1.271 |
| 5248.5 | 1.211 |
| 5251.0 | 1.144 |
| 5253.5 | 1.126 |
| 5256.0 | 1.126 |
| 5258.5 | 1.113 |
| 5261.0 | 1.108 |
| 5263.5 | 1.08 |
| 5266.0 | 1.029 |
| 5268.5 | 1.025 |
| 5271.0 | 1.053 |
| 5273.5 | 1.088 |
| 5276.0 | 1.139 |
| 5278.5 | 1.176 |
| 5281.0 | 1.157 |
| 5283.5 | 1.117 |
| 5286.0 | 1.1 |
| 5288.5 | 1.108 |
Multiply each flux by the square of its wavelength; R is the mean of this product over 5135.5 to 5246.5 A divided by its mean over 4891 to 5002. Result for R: 0.6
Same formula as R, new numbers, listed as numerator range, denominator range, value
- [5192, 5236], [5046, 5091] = 0.57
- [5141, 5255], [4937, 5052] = 0.56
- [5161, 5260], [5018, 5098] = 0.63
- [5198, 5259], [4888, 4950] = 0.61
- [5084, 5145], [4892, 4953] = 0.69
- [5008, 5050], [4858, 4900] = 1.68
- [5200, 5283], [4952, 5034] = 0.66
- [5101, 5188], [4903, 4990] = 0.56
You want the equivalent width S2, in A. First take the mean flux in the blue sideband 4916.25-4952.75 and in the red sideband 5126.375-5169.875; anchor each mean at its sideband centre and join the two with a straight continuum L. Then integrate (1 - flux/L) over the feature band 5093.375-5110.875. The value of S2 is 3.0 A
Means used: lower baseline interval 3.19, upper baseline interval 1.36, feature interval 1.46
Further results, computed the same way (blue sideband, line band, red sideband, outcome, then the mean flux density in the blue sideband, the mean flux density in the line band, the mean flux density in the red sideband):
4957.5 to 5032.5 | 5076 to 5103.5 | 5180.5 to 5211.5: -3.7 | 1.78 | 1.7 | 1.18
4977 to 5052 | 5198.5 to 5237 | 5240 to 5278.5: 3.0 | 1.66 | 1.13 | 1.14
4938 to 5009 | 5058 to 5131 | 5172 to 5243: 8.5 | 2.62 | 1.66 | 1.17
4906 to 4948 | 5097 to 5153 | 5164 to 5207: 4.2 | 2.52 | 1.4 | 1.21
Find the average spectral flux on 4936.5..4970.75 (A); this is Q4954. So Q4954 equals 3.87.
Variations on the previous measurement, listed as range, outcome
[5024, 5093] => 2.08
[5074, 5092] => 1.76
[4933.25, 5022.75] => 2.45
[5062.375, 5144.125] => 1.6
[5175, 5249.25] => 1.18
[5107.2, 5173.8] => 1.35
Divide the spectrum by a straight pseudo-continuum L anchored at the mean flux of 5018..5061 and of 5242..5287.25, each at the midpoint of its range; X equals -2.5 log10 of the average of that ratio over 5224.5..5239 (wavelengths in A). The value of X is 0.15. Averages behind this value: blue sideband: 2.1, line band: 1.1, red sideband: 1.13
